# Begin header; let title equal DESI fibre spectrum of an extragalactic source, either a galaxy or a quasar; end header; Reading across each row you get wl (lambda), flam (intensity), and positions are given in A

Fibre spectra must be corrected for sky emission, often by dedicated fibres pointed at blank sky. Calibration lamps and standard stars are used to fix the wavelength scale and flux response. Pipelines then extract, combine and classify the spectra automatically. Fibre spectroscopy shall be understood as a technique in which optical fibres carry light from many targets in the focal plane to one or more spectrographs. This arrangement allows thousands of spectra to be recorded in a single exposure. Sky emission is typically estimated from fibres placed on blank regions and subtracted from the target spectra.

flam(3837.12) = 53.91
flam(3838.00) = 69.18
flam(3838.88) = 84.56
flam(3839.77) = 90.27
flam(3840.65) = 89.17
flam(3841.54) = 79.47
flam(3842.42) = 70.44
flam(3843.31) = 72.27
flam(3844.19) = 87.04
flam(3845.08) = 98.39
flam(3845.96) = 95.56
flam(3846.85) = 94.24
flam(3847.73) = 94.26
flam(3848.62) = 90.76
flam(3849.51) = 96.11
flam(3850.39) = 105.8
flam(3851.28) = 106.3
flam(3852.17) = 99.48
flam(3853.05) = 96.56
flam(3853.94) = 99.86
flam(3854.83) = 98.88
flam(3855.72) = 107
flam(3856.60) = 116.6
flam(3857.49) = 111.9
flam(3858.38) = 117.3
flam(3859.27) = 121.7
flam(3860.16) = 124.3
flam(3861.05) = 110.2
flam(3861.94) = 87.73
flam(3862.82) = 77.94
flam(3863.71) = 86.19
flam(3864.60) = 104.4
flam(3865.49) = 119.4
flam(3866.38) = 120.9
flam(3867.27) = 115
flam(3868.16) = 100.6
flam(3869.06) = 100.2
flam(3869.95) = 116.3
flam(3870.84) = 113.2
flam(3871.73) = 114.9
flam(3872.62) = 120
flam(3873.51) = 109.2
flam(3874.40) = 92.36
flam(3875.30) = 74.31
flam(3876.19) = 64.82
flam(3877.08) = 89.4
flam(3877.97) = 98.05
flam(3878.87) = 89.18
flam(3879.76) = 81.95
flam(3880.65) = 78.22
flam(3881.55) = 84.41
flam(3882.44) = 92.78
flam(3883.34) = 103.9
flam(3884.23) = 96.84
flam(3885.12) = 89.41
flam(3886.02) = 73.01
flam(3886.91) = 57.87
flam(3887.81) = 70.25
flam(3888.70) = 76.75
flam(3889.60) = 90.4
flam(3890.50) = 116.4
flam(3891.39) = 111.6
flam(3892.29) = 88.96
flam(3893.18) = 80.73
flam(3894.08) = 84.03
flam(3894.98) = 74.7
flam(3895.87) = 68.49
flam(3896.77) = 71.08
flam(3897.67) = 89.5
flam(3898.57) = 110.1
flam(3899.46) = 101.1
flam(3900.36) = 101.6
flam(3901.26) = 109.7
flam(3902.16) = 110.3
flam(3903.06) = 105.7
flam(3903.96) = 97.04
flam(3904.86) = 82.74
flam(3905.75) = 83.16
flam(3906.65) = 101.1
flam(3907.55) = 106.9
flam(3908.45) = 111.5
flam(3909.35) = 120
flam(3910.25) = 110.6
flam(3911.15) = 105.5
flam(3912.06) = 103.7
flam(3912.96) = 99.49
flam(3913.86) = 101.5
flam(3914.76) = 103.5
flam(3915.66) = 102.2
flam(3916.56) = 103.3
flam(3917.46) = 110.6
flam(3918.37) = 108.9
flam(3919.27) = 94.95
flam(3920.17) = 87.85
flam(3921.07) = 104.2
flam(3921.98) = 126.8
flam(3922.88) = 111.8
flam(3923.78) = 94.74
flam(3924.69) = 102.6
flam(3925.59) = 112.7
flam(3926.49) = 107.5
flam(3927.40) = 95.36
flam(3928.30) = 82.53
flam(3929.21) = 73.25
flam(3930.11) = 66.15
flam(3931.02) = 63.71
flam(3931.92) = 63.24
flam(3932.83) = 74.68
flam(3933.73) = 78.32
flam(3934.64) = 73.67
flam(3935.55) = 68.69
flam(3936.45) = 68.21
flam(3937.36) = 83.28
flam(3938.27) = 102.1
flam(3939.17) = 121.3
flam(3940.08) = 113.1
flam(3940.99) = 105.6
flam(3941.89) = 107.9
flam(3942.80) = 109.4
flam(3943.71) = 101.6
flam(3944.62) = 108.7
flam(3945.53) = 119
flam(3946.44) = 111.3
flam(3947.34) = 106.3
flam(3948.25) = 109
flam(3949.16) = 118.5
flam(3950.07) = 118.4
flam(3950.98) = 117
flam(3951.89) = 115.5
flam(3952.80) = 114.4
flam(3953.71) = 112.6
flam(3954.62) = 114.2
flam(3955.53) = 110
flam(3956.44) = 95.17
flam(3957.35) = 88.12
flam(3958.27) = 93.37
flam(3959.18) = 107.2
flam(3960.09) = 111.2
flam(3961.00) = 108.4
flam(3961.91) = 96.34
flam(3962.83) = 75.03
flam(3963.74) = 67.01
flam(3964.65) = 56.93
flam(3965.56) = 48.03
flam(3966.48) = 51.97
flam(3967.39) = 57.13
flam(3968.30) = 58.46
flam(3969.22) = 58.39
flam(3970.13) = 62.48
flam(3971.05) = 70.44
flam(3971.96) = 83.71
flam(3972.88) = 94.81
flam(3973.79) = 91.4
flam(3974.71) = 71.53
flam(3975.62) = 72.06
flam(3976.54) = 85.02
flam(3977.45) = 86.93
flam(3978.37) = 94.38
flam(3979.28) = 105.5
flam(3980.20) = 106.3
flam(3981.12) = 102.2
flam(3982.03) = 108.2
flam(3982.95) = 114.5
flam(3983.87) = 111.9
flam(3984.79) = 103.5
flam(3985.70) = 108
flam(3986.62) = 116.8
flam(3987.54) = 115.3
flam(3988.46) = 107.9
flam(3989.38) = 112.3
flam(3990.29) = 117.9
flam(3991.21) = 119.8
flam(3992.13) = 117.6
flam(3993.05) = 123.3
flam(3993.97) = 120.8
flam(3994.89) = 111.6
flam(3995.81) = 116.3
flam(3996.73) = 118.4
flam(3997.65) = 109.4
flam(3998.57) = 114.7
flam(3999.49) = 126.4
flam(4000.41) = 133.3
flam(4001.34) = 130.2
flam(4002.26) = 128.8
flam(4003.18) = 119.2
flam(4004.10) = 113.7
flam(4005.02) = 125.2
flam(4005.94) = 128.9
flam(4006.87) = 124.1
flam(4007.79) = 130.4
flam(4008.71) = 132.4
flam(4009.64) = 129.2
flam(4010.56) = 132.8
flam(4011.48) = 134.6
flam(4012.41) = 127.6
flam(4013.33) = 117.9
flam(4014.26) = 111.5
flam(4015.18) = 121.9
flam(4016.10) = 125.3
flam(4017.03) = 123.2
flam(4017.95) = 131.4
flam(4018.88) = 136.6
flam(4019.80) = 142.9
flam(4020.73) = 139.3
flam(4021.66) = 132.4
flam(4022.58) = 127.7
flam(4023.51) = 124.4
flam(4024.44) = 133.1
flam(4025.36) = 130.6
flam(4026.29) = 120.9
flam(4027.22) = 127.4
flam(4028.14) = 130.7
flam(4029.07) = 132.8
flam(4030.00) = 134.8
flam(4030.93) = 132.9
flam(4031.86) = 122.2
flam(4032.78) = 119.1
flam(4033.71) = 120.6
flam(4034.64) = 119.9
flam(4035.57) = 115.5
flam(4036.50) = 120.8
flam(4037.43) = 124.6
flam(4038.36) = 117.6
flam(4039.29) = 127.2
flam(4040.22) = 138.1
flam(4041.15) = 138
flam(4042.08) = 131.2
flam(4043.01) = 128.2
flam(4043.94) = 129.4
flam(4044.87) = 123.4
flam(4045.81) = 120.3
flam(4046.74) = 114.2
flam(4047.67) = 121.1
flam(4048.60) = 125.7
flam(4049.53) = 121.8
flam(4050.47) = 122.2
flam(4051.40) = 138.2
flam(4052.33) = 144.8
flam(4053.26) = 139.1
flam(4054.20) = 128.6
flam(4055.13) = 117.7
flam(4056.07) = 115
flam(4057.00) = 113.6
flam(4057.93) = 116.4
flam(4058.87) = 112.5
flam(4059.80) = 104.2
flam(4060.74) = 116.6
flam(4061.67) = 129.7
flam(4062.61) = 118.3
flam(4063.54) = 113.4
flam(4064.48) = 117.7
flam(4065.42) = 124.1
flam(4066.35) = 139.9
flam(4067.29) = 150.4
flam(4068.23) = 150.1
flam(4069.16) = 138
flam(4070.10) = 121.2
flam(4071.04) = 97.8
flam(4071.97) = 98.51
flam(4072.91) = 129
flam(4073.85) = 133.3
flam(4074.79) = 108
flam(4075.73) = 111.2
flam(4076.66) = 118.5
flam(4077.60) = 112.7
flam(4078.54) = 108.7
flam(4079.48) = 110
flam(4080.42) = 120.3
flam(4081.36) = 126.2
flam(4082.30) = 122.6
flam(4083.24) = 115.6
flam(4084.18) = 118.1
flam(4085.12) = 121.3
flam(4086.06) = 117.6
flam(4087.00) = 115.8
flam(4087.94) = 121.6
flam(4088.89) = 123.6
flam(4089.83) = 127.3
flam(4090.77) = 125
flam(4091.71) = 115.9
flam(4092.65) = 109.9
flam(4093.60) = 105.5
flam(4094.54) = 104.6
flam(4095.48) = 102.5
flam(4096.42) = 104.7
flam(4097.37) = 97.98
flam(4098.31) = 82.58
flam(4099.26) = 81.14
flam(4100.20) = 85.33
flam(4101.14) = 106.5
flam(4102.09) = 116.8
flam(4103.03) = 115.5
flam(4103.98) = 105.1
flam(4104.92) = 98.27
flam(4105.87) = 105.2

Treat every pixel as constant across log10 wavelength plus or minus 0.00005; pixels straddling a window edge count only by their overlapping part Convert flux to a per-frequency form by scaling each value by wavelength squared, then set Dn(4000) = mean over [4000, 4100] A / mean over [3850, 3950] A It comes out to 1.3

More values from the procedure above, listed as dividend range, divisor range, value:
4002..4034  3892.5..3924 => 1.36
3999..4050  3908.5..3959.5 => 1.32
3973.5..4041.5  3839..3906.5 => 1.34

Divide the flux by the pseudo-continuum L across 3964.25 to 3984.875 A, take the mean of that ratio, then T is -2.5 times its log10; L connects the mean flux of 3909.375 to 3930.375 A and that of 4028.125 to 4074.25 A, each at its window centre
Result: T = 0.33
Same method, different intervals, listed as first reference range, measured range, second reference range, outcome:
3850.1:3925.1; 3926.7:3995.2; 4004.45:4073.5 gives 0.177 mag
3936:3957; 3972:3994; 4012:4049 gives 0.122 mag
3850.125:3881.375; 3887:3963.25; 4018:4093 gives 0.111 mag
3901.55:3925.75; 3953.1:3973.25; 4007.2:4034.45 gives 0.354 mag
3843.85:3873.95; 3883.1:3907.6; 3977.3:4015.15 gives 0.189 mag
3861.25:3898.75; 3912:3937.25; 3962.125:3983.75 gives -0.066 mag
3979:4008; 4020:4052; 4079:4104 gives -0.112 mag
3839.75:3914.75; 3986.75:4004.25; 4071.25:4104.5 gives -0.132 mag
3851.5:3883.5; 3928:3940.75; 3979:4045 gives 0.342 mag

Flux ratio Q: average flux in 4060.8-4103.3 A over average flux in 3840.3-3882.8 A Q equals 1.2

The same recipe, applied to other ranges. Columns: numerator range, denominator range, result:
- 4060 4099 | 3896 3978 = 1.24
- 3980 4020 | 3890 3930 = 1.22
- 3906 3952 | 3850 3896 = 1.03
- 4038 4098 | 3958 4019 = 1.14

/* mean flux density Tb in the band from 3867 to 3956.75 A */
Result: 97.3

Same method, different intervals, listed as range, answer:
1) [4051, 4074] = 124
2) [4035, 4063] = 124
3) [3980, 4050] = 123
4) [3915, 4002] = 98.6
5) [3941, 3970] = 95.5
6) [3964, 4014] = 105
